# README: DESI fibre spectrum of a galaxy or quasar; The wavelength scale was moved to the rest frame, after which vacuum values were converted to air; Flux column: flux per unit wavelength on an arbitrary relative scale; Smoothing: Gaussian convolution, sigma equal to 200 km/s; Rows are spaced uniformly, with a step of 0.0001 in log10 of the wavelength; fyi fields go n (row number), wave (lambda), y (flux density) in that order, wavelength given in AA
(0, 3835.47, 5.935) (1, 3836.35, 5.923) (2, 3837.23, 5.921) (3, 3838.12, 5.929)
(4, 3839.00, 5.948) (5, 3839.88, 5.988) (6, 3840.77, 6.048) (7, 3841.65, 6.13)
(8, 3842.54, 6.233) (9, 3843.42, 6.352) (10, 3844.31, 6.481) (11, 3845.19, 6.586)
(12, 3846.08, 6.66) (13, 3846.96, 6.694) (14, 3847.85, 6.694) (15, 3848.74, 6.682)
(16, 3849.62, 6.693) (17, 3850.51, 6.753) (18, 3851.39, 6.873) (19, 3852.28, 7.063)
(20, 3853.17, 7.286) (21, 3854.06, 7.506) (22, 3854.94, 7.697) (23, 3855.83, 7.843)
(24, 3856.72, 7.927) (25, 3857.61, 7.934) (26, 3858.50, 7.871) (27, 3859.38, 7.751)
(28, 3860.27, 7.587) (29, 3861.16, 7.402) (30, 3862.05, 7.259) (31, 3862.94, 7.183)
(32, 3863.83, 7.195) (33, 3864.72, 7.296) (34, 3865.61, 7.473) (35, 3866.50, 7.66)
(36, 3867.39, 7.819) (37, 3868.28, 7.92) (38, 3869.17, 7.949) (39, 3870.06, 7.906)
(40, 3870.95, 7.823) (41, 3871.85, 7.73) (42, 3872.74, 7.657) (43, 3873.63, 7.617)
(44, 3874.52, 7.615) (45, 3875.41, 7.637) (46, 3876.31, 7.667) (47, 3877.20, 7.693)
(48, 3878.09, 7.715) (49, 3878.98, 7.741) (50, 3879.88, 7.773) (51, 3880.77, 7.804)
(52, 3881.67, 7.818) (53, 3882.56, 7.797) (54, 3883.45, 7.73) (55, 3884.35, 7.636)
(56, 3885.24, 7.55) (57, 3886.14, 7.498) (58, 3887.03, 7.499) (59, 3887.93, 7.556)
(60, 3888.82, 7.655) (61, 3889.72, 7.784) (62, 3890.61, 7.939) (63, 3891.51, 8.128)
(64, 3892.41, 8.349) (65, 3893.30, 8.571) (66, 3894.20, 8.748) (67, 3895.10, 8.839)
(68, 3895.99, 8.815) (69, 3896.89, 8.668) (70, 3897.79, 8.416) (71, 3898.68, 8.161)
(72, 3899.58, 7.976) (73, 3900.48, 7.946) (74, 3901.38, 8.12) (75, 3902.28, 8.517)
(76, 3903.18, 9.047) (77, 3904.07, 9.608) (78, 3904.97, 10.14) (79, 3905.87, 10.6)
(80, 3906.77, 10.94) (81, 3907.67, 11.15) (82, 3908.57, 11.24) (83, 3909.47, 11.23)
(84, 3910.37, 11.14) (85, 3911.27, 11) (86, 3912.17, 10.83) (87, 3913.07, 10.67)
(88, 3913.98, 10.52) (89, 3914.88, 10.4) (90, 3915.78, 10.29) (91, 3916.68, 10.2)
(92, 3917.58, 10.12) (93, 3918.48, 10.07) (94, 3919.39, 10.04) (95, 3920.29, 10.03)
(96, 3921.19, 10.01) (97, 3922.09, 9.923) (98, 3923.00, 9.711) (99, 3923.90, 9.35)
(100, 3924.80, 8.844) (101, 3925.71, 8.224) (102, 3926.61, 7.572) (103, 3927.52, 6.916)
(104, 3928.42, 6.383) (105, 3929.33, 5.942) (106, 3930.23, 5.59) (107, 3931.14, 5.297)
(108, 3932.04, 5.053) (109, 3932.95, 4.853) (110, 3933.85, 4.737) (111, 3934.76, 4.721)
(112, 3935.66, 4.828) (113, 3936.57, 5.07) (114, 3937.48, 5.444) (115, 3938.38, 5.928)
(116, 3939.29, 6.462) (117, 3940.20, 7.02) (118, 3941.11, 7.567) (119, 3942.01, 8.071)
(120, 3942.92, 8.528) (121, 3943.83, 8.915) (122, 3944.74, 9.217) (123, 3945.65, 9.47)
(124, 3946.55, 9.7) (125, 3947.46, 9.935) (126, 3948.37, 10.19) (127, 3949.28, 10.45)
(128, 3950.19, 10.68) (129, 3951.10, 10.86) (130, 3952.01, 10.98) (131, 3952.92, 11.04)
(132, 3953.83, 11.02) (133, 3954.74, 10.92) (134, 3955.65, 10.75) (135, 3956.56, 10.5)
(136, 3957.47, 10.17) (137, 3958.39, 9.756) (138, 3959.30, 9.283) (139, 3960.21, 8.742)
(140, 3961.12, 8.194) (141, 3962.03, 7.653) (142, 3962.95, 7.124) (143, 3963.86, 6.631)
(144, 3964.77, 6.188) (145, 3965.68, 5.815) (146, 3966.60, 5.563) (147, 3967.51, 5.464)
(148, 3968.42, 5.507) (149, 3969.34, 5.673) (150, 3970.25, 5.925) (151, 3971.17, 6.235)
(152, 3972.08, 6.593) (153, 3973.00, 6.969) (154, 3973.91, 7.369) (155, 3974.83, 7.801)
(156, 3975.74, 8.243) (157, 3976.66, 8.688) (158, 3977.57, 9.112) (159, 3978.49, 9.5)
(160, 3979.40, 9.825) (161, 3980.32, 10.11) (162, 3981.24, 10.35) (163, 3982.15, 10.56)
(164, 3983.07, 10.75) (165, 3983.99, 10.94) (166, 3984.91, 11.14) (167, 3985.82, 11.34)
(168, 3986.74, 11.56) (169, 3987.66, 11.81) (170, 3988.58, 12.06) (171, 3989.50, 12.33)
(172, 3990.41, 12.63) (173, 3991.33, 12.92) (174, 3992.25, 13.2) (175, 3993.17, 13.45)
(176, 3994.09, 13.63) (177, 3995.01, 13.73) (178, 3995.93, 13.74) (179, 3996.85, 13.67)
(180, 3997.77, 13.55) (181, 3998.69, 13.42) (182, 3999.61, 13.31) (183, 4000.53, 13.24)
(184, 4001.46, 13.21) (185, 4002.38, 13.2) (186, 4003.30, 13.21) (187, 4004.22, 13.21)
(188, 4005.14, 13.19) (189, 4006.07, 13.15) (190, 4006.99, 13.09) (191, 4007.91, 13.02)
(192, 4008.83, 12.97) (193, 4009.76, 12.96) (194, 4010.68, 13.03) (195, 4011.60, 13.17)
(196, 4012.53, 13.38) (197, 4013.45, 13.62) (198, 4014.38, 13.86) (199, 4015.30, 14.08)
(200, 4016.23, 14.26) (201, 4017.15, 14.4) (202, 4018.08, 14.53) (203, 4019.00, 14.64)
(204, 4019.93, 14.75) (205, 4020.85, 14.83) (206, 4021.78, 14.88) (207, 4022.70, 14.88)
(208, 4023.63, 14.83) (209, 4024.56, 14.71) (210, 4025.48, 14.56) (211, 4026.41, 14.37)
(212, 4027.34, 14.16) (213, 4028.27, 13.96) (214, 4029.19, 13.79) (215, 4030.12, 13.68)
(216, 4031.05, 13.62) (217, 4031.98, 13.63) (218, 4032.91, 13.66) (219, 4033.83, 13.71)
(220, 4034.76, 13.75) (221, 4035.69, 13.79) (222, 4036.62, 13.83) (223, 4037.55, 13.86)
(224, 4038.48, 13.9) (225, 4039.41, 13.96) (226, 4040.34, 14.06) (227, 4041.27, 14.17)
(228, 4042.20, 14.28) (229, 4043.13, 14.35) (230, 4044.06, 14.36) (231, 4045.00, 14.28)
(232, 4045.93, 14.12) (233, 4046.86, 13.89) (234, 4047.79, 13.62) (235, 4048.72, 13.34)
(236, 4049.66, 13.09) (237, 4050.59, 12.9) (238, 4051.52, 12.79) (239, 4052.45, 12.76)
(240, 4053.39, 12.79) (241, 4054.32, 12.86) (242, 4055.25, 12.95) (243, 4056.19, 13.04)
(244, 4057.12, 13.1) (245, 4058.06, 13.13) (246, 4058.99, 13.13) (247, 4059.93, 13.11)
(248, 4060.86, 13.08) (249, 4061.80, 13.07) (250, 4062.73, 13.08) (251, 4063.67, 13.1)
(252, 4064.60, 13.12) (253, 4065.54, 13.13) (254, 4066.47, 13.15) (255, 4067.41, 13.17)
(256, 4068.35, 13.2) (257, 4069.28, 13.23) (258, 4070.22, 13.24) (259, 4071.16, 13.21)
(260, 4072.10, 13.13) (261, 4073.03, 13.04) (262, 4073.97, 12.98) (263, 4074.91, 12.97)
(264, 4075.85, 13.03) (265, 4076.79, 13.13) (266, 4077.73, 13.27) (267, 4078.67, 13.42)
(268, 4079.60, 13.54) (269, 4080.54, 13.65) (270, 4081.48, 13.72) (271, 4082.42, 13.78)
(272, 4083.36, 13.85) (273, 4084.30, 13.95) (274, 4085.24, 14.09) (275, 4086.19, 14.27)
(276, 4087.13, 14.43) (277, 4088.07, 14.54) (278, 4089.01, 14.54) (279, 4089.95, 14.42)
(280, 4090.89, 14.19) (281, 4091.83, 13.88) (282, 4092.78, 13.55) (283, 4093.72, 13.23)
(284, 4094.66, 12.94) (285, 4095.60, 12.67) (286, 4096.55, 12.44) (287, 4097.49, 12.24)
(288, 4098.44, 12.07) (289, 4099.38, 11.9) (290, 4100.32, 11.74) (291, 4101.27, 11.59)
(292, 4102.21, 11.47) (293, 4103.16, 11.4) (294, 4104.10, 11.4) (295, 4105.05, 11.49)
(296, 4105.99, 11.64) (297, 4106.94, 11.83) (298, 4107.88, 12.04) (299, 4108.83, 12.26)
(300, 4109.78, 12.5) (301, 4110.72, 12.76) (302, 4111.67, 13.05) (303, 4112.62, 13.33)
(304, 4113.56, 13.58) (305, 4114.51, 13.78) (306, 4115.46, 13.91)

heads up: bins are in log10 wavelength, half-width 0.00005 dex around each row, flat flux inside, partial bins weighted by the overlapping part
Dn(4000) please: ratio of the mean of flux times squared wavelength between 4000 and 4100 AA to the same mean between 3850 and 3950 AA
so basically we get 1.78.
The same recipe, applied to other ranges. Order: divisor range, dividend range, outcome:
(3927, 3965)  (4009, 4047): 1.82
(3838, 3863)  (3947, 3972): 1.30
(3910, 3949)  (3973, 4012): 1.49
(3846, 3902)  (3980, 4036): 1.85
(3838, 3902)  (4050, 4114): 1.93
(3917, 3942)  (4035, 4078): 1.96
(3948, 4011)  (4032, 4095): 1.34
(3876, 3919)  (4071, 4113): 1.60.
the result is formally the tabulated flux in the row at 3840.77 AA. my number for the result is 6.048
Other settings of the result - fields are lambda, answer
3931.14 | 5.297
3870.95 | 7.823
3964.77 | 6.188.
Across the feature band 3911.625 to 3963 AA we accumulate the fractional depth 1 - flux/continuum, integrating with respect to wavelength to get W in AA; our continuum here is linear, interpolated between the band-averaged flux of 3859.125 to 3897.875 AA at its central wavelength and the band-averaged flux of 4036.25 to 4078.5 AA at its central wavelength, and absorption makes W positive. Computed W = 5.27 AA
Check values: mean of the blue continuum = 7.81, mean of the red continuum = 13.4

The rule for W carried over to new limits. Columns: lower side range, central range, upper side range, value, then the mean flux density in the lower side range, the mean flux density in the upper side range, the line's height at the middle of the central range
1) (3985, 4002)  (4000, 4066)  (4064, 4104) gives -3.2 AA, 12.9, 13.2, 13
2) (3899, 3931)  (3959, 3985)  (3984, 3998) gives 8.6 AA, 9.39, 12.7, 11.8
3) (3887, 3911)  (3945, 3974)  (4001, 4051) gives 7.1 AA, 9.04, 13.8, 11.3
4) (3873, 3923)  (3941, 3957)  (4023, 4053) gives 1.1 AA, 8.95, 13.9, 10.7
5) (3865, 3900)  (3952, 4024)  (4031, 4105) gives -0.6 AA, 7.9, 13.3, 11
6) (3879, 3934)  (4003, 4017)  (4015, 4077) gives -1.1 AA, 8.65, 13.7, 12.4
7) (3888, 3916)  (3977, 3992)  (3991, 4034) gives 1.9 AA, 9.37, 13.7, 12.6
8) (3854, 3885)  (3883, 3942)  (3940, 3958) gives 3.0 AA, 7.68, 9.84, 8.85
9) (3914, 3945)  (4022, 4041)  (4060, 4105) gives -4.6 AA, 7.71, 13.1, 11.3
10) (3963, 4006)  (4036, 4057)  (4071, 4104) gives -2.7 AA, 10.4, 13.2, 12.1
